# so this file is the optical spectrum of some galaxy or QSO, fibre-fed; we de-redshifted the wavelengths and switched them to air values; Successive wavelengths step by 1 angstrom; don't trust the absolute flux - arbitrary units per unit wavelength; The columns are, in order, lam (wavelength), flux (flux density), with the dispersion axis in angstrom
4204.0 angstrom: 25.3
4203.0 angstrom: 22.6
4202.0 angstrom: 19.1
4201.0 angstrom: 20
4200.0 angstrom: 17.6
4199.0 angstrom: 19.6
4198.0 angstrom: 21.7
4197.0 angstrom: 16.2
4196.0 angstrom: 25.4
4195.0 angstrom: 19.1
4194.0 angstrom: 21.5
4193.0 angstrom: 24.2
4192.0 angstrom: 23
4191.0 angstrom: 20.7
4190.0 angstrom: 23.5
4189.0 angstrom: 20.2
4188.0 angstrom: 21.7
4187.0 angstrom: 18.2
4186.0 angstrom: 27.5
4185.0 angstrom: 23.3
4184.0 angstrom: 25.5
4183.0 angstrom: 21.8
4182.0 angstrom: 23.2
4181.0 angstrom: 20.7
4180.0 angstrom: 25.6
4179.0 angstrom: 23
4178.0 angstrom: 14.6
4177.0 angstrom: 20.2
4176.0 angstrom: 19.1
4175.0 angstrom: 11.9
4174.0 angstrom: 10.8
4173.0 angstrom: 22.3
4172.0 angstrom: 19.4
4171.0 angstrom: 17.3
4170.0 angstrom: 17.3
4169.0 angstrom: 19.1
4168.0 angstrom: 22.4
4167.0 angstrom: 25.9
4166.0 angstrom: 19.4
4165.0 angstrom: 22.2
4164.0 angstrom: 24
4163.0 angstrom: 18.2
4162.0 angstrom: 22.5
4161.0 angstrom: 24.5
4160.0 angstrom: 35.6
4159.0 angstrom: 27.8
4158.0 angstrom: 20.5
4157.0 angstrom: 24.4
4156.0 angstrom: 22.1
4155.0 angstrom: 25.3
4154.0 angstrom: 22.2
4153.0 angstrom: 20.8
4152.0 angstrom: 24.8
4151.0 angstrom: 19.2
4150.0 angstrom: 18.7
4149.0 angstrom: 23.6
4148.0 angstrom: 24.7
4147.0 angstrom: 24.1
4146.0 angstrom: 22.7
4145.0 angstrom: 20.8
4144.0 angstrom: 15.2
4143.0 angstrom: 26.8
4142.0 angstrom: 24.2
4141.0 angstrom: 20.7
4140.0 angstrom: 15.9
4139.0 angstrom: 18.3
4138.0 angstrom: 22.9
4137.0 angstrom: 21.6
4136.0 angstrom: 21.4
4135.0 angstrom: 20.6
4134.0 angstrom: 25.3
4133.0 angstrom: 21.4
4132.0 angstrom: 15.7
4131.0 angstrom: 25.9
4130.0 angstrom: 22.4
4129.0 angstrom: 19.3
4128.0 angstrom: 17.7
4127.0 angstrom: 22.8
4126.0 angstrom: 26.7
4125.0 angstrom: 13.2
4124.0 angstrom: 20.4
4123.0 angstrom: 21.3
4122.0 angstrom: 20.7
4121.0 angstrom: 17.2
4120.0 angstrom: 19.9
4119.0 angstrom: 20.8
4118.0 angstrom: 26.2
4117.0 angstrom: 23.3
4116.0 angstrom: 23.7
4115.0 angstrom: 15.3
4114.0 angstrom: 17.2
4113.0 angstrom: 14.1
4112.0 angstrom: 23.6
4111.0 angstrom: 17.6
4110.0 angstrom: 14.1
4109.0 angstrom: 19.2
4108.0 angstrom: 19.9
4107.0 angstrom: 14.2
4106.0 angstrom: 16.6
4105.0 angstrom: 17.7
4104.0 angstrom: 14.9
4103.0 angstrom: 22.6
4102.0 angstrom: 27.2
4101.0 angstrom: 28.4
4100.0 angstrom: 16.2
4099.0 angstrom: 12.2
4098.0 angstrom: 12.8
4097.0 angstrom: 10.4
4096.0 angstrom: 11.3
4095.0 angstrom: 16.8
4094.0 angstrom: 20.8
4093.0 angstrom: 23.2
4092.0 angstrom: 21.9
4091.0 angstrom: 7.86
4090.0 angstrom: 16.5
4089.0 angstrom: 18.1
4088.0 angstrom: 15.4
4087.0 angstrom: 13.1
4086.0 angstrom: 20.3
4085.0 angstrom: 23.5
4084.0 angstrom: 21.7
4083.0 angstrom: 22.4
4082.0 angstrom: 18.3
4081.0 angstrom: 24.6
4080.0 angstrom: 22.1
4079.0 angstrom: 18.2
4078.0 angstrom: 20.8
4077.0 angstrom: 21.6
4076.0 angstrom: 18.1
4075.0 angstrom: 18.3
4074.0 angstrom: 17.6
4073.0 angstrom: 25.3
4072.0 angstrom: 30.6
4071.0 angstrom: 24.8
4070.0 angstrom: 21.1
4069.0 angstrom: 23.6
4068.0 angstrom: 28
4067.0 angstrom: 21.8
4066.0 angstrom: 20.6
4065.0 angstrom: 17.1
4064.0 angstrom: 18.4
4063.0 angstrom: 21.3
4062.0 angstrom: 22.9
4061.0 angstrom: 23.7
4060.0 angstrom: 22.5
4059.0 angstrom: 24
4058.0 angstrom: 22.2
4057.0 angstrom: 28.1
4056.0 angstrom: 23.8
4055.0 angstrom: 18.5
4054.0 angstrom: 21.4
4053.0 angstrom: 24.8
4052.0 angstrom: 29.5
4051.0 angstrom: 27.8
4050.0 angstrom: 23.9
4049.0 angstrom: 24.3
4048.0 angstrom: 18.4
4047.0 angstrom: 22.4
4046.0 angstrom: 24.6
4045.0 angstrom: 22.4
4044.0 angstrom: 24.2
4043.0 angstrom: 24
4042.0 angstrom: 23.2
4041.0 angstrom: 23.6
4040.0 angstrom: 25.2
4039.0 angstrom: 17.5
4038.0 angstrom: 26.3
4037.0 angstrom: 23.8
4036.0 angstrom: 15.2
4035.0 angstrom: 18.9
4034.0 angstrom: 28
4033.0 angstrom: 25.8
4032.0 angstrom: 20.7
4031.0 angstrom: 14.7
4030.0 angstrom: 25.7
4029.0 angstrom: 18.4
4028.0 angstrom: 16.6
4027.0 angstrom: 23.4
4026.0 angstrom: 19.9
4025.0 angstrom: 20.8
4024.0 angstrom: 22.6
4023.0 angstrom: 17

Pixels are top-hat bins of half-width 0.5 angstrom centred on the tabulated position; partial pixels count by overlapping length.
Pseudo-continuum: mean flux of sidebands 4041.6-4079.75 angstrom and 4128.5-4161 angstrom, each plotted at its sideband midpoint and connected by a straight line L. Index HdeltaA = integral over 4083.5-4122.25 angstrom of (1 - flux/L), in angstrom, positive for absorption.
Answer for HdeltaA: 7.2 angstrom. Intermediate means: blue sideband 22.7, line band 18.4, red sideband 22.4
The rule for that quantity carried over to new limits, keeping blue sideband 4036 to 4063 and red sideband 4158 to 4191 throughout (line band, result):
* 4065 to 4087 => 1.19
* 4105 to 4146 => 3.91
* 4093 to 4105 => 2.54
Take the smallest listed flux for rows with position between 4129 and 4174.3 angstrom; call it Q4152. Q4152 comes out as 10.8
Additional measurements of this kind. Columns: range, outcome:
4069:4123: 7.86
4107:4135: 13.2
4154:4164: 18.2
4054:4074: 17.1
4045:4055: 18.4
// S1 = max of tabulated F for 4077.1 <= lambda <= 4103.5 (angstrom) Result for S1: 28.4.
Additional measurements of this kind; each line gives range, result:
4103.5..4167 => 35.6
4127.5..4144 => 26.8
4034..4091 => 30.6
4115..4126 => 26.7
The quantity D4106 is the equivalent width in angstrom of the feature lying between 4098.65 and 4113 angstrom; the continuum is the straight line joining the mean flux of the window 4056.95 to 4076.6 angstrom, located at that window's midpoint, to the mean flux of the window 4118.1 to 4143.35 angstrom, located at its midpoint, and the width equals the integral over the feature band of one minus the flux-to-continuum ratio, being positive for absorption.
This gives 1.8 angstrom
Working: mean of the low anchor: 22.4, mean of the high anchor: 21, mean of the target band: 18.8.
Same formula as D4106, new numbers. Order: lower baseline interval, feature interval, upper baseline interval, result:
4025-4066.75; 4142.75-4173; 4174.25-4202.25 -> -1.6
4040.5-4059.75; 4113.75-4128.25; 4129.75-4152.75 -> 1.0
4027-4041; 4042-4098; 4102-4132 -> -1.3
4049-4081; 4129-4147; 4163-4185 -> -0.2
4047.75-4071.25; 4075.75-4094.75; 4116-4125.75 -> 2.3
